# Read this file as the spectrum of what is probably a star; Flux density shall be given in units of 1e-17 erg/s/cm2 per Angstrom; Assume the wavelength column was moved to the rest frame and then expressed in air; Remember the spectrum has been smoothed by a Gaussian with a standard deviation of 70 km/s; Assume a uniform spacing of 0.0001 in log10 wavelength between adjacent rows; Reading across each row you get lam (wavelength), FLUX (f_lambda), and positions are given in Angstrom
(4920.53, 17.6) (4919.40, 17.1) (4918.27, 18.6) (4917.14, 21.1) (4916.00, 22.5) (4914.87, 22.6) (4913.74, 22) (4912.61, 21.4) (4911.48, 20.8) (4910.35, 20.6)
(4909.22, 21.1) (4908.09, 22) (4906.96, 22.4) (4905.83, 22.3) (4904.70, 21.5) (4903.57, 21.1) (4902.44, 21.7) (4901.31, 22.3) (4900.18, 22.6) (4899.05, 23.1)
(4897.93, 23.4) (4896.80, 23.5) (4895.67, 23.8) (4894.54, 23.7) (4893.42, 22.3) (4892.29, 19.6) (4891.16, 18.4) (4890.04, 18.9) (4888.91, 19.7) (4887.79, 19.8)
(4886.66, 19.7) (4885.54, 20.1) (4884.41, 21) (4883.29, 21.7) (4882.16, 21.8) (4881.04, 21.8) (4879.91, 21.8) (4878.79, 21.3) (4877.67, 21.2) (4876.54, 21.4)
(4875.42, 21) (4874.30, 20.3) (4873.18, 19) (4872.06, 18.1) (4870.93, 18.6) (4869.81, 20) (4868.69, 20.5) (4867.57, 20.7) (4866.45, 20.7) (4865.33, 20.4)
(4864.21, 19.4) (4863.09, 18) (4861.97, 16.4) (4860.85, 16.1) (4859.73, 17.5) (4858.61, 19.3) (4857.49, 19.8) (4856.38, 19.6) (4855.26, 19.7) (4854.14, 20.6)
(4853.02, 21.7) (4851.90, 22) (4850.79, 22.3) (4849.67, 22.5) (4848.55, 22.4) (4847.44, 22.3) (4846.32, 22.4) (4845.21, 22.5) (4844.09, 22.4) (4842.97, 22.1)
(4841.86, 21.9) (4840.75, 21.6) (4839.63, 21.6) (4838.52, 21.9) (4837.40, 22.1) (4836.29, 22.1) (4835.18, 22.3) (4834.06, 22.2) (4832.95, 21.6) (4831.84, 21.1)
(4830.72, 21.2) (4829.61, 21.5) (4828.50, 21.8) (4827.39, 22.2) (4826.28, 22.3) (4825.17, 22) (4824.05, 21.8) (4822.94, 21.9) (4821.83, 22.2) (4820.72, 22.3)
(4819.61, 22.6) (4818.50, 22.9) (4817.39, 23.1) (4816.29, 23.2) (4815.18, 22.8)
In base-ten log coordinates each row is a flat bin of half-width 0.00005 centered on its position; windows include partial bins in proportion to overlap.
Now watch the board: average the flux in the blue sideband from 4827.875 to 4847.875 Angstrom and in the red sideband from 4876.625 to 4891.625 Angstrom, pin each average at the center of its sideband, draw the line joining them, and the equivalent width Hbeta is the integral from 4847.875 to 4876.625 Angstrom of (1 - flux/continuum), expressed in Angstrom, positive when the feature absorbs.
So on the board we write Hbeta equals 1.8 Angstrom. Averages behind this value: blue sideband 21.9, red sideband 20.6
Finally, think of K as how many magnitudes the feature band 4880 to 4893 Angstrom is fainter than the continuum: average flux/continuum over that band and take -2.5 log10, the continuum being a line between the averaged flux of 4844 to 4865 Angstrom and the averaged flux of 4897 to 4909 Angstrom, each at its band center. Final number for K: 0.067 mag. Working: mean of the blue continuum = 20.3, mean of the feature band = 20.3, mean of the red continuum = 22.2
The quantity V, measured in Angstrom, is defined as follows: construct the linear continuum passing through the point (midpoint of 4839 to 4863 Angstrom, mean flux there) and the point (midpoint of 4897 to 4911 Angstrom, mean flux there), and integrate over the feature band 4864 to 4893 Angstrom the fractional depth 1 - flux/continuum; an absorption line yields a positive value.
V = 1.5 Angstrom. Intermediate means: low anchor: 20.7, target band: 20.3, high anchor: 22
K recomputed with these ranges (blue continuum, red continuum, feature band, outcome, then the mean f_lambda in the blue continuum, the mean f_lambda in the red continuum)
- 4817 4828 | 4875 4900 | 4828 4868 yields 0.051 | 22.3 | 21.3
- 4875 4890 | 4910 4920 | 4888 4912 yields -0.042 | 20.9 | 20.7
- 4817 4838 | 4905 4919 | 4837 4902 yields 0.044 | 22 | 21.4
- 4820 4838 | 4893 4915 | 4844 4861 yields 0.056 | 21.9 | 22.2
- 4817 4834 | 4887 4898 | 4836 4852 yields -0.018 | 22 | 21.2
